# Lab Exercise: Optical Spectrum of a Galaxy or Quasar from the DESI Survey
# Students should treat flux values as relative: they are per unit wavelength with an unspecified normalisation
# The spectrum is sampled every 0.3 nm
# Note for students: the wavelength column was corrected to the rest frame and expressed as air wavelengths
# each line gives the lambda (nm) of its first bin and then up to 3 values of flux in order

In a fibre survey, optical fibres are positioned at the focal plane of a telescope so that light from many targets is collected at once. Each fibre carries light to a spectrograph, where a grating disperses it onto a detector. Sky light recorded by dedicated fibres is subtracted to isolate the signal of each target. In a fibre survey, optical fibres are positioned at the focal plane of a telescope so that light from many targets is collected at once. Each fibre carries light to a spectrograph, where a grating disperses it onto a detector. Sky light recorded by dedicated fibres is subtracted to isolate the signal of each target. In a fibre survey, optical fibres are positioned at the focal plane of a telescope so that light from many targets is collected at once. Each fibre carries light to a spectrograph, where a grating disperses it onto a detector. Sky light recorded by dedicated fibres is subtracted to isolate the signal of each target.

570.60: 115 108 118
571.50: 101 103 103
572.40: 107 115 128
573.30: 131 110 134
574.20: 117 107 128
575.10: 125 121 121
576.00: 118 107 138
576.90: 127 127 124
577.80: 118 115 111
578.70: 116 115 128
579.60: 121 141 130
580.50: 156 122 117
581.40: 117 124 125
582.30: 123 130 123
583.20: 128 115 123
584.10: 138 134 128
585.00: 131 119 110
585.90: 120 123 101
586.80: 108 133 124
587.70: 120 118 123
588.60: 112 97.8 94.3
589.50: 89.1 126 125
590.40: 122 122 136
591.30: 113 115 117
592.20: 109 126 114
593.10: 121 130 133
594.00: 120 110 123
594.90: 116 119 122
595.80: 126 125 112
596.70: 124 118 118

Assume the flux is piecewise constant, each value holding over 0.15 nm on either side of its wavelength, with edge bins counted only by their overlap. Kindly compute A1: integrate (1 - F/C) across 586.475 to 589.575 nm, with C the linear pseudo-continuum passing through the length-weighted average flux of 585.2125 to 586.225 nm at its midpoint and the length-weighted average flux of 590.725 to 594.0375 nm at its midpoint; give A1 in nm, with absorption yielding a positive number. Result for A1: 0.18 nm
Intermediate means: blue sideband 117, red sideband 121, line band 112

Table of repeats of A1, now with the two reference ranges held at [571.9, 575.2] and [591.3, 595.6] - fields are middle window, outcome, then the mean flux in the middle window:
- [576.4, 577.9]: -0.10 nm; 126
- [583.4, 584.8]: -0.11 nm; 128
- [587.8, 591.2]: 0.12 nm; 115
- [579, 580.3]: -0.11 nm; 128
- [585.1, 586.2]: 0.01 nm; 118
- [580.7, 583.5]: -0.10 nm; 123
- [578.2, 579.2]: 0.03 nm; 115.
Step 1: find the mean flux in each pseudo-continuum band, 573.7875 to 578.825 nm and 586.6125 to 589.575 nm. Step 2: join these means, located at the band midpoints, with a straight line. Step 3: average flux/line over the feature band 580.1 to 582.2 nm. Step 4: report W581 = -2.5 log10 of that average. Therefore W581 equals -0.09 mag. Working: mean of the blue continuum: 121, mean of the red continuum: 112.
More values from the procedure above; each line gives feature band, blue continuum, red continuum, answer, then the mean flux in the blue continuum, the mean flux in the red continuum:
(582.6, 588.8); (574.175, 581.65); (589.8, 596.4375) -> 0.00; 123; 121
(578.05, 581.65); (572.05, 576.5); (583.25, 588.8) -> -0.04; 119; 121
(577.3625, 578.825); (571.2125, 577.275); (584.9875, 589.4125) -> 0.00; 118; 115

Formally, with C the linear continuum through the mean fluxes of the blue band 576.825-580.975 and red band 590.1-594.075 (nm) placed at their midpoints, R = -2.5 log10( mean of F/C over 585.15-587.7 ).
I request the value 0.05 mag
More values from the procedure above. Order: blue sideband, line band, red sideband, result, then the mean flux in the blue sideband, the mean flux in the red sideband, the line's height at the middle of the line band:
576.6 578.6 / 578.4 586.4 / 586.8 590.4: -0.06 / 122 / 115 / 119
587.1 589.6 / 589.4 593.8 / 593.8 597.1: -0.04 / 112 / 120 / 115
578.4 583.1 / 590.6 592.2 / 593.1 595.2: 0.03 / 125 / 122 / 122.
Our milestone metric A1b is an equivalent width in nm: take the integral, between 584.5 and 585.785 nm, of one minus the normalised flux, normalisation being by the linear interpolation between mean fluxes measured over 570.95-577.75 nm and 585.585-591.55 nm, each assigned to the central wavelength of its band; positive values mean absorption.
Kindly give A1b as -0.06 nm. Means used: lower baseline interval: 118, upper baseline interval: 116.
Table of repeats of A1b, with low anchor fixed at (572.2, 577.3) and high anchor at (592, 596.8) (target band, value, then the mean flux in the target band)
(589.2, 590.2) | 0.09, 110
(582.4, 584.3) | -0.09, 126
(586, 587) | 0.07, 112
